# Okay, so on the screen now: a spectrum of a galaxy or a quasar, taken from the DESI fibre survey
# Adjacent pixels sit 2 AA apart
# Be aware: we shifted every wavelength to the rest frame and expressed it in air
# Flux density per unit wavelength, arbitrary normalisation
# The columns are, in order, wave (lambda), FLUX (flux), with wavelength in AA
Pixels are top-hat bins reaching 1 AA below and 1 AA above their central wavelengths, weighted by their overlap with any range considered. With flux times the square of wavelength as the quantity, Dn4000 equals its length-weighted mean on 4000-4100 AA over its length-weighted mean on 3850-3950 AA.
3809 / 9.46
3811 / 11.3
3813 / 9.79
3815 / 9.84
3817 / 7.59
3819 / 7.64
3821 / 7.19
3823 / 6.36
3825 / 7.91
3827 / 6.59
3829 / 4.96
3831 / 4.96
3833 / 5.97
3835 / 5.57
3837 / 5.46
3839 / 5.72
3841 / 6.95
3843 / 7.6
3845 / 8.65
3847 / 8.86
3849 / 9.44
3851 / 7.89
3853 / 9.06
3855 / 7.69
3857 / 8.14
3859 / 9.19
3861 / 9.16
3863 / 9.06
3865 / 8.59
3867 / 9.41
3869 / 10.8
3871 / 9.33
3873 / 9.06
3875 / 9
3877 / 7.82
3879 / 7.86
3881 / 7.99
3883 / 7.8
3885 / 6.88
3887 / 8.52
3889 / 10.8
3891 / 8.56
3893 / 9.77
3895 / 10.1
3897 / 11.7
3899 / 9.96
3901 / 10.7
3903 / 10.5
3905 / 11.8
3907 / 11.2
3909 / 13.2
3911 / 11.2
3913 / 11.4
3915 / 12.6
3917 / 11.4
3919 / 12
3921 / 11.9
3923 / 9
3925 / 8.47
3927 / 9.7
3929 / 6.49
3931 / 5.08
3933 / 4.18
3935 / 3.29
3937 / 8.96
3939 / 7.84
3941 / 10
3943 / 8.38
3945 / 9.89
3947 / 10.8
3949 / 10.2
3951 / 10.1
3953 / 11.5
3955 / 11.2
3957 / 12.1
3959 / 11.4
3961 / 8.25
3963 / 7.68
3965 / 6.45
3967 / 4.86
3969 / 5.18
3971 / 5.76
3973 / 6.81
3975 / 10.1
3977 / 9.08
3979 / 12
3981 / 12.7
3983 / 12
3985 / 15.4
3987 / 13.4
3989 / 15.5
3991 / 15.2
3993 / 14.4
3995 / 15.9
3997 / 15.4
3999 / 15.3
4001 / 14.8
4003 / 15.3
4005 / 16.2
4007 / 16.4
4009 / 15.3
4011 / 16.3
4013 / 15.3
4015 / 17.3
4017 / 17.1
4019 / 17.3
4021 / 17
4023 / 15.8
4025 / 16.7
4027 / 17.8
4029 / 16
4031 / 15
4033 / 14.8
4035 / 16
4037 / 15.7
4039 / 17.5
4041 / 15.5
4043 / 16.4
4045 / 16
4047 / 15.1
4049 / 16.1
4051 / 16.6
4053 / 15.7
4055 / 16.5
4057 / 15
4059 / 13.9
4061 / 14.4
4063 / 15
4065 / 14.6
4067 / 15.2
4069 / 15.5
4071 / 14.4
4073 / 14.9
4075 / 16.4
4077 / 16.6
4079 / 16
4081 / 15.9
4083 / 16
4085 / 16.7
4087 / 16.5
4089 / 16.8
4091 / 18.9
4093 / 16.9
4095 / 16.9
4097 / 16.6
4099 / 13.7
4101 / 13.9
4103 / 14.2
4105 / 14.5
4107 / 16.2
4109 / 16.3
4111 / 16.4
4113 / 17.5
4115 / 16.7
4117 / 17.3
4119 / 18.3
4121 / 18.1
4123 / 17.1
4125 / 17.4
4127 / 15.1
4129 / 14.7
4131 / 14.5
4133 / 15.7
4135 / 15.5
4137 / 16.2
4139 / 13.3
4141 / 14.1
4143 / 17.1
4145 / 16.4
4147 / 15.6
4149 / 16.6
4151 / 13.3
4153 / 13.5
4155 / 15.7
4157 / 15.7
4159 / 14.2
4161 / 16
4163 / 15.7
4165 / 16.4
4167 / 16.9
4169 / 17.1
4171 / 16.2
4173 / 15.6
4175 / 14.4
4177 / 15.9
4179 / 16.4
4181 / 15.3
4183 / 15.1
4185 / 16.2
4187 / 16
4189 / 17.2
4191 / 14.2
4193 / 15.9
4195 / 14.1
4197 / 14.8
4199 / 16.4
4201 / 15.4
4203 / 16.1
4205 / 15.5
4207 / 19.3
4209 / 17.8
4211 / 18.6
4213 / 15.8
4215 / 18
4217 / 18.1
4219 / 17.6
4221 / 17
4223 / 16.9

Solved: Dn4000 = 1.85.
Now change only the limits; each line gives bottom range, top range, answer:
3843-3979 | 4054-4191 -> 1.92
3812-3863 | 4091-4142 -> 2.43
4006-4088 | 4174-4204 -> 1.05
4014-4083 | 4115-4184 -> 1.04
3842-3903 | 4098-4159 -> 1.98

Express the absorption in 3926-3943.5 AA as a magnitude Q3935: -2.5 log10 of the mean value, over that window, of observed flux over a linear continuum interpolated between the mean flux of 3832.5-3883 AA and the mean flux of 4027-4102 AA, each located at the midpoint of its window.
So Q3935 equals 0.48 mag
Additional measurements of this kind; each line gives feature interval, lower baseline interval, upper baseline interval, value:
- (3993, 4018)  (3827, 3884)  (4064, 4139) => -0.226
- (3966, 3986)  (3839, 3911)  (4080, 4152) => 0.277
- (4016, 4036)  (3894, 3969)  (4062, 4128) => -0.221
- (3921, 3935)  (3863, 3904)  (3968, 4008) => 0.431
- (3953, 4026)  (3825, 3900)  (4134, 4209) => -0.139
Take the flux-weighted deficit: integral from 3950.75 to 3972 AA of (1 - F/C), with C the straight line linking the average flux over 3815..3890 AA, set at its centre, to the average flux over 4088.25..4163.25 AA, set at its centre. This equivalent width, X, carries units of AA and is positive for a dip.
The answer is 4.8 AA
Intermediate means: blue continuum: 7.9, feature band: 8.54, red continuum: 15.9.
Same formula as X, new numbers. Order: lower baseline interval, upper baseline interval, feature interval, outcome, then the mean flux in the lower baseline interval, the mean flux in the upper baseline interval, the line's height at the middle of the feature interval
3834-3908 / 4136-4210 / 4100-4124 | -3.4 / 8.83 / 15.7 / 14.3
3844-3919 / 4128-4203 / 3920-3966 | 8.8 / 9.63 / 15.5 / 10.9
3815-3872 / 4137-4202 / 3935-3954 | 1.4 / 7.74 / 15.5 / 10.2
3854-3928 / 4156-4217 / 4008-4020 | -3.9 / 9.79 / 16.1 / 12.4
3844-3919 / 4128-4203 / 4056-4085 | -3.8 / 9.63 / 15.5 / 13.5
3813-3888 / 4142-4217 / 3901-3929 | -4.4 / 7.88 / 16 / 9.47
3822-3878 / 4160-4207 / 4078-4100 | -4.7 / 7.83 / 15.8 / 13.6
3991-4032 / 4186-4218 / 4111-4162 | 1.4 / 16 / 16.5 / 16.3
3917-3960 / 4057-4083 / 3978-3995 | -3.7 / 9.22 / 15.3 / 11.4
